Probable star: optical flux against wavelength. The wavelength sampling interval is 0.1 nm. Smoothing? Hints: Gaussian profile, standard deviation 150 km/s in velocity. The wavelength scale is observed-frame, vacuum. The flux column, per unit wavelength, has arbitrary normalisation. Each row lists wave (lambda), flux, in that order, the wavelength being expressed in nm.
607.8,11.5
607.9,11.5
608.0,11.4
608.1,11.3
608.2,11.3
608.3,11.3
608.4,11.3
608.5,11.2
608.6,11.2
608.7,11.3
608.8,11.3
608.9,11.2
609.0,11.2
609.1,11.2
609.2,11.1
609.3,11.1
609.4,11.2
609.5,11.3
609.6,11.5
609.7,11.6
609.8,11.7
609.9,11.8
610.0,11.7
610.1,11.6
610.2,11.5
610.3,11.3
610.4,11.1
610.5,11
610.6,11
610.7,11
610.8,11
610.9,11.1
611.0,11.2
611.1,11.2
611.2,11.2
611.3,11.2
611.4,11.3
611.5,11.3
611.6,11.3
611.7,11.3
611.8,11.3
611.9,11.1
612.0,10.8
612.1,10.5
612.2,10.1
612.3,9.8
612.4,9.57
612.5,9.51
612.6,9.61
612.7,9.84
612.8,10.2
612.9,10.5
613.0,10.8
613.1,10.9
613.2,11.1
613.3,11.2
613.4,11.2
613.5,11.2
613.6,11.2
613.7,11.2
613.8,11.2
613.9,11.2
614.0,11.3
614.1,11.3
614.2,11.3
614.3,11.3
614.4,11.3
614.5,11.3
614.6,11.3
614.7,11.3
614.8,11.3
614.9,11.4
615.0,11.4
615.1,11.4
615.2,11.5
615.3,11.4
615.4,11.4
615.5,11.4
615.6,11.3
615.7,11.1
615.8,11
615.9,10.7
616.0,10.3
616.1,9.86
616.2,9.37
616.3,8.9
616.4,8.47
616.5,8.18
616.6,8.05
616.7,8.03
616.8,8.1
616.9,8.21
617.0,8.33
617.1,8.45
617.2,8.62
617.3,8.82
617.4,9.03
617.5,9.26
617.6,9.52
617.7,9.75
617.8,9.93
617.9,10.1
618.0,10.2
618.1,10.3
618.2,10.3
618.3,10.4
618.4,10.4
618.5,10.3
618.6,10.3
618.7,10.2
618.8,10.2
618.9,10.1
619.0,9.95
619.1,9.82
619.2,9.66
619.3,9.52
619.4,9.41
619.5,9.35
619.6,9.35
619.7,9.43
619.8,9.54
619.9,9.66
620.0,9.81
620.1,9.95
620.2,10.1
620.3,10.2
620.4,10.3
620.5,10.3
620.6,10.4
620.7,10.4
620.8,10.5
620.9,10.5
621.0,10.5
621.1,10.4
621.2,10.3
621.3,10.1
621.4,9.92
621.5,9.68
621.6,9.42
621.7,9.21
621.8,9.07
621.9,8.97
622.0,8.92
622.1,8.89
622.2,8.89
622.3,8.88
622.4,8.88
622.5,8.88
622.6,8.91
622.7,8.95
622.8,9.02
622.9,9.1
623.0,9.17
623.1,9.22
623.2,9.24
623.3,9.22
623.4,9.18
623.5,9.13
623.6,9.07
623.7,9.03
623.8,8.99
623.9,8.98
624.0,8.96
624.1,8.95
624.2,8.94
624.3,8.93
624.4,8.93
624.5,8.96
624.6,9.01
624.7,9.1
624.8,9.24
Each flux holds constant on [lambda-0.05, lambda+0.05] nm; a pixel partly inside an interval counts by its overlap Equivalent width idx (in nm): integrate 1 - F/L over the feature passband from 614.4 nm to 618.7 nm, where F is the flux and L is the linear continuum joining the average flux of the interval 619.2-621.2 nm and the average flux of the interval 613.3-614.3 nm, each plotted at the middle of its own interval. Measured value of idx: 0.27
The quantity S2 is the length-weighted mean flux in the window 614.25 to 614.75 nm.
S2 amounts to 11.3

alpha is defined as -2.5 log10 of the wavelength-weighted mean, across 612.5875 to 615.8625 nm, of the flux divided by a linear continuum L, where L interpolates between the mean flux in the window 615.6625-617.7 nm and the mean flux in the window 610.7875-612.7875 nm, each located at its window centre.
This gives -0.13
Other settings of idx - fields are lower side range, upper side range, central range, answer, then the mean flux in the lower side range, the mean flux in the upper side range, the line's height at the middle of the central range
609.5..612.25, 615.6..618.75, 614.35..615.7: -0.17 nm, 11.2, 9.53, 10.1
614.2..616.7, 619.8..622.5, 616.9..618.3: 0.12 nm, 10.6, 9.75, 10.3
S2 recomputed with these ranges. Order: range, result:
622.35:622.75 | 8.91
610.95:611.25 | 11.2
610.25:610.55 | 11.1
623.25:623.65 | 9.15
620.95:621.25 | 10.4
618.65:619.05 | 10.1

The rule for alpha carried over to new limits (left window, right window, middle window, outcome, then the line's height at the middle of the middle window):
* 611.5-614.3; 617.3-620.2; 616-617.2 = 0.181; 10.2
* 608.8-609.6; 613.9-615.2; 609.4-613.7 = 0.028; 11.3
